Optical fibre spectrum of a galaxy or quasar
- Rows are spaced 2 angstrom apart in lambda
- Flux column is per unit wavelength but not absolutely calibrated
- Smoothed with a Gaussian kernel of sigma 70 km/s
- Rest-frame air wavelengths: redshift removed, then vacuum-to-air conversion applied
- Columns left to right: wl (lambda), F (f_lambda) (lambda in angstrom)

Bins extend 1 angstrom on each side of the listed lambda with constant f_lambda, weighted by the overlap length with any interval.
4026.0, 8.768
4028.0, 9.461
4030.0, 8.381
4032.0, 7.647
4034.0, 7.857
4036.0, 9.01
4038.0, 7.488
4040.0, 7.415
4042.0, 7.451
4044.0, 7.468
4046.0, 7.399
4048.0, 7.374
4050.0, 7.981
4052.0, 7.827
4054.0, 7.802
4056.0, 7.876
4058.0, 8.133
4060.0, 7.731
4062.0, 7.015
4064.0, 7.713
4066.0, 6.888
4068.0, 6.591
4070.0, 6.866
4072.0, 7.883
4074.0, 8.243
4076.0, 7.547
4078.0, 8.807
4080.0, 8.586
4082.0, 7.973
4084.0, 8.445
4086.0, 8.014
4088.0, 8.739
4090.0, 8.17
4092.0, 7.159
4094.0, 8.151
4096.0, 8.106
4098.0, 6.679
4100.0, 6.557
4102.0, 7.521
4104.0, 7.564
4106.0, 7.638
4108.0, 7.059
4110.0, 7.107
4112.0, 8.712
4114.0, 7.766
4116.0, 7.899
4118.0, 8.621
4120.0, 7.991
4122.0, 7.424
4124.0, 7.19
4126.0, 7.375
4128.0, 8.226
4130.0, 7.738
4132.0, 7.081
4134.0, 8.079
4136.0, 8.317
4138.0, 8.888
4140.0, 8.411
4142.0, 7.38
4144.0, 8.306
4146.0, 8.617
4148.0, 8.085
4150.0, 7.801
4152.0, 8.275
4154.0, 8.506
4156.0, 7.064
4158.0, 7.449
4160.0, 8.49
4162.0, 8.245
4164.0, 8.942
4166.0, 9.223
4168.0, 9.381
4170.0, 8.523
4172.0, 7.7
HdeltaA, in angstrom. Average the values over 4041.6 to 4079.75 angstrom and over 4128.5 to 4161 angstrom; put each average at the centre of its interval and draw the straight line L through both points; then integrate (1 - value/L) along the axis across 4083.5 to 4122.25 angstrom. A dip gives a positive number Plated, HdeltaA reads 0.3 angstrom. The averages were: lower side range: 7.63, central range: 7.76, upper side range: 8.03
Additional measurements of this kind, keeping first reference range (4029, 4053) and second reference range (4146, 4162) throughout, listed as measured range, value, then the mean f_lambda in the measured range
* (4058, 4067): 0.45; 7.43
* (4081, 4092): -0.41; 8.17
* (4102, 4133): 0.97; 7.69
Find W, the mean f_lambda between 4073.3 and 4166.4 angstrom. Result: 7.95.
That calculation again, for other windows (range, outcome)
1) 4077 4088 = 8.4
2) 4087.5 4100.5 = 7.65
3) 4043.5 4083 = 7.69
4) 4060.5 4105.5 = 7.69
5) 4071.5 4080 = 8.19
